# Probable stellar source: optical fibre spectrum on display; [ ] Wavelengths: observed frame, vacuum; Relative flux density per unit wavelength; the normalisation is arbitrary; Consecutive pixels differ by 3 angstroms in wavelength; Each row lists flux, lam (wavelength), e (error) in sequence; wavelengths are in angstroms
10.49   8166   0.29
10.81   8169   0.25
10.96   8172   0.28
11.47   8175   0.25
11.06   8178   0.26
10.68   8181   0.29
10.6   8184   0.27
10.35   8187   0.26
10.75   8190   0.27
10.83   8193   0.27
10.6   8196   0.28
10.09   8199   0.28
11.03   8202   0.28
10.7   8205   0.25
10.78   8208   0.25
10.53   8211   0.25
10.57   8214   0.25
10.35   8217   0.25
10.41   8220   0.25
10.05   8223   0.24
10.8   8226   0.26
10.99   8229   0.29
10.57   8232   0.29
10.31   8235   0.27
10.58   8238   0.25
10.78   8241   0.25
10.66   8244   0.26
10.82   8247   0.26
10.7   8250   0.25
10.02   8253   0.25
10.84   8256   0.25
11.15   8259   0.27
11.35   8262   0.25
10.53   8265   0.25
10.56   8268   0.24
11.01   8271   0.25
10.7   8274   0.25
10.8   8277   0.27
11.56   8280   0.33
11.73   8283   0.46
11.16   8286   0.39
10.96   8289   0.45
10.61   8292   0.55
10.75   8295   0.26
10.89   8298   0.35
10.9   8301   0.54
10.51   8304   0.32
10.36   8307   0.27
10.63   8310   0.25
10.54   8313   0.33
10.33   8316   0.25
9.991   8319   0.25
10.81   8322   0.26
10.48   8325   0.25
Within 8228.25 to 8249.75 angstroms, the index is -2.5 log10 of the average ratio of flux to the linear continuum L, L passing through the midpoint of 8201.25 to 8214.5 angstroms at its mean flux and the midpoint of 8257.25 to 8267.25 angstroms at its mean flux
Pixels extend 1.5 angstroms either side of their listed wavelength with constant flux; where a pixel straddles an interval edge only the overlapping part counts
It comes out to 0.02 mag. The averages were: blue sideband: 10.7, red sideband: 11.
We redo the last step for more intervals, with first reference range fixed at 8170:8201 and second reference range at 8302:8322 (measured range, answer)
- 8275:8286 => -0.08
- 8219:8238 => 0.01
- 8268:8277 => -0.03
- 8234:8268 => -0.01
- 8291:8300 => -0.03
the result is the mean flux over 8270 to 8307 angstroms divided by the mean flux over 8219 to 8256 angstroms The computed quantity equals 1.03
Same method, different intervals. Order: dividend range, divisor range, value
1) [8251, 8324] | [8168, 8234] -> 1.01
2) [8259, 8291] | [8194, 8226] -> 1.05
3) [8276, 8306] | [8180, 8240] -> 1.04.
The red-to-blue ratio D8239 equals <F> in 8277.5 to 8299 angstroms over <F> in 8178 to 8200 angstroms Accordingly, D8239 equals 1.0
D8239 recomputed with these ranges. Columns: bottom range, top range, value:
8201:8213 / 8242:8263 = 1.00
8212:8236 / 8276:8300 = 1.05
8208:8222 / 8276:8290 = 1.07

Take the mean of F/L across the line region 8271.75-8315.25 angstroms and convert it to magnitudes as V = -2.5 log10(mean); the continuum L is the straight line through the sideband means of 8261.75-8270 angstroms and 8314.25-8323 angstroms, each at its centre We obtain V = -0.03 mag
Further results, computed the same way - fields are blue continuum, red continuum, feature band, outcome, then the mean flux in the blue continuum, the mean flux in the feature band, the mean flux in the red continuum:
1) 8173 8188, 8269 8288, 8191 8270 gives 0.036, 10.9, 10.6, 11.1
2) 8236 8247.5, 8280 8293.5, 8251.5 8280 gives 0.013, 10.7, 10.8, 11.2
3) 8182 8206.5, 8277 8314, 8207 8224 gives 0.023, 10.6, 10.5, 10.9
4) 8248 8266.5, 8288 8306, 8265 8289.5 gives -0.027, 10.8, 11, 10.8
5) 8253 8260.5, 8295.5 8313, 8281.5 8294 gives -0.039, 10.8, 11.1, 10.7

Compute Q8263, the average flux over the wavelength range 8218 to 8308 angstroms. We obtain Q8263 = 10.8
